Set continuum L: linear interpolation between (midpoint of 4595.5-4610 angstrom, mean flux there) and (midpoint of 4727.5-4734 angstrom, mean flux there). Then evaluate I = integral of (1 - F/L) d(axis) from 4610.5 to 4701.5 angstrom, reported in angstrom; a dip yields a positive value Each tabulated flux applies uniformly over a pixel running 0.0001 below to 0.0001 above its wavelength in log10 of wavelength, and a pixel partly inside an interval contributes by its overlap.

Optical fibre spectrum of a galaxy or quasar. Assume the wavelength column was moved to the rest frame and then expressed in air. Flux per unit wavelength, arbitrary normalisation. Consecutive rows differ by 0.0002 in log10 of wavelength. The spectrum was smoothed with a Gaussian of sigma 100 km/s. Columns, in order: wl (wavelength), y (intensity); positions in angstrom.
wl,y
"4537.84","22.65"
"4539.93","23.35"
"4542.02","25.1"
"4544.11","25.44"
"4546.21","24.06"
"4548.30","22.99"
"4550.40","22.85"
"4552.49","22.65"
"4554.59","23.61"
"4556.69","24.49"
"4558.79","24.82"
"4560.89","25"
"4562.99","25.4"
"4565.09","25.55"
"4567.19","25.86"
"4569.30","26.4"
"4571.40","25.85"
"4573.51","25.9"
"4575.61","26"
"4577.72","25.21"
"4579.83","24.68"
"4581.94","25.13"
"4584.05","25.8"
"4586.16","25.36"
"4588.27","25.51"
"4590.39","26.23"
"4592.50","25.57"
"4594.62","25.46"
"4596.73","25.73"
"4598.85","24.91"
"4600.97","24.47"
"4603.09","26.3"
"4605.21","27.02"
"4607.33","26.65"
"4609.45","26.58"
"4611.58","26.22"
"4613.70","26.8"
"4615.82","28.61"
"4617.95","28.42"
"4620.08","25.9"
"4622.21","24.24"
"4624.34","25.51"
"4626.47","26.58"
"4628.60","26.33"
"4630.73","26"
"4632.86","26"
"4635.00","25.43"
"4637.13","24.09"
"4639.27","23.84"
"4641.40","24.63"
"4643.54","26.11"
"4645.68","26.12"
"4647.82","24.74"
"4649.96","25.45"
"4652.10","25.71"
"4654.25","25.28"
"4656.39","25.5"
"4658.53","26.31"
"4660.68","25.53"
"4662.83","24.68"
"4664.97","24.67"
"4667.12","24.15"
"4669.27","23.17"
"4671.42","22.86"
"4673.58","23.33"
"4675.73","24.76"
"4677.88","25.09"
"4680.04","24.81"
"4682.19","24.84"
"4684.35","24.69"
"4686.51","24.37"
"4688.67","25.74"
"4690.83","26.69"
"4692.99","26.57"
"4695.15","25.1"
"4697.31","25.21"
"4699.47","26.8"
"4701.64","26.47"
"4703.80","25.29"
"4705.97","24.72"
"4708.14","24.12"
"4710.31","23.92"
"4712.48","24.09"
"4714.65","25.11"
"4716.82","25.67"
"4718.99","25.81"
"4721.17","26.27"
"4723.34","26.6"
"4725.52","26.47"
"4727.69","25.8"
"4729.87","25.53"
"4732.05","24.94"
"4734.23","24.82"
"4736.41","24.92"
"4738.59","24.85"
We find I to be 0.9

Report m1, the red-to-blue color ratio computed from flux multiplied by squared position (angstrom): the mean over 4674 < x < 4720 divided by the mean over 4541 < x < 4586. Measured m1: 1.1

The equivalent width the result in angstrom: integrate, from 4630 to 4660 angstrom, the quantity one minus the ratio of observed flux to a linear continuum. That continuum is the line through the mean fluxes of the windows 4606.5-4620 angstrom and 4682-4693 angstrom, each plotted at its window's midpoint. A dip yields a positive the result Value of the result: 1.2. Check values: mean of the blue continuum 27.1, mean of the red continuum 25.4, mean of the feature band 25.4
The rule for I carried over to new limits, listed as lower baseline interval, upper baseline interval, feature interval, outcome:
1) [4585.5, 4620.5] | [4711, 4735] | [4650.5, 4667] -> 0.4 angstrom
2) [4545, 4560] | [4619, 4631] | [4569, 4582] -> -0.7 angstrom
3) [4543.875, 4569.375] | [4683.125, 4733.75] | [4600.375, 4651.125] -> -2.1 angstrom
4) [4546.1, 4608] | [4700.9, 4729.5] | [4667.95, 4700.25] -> 0.6 angstrom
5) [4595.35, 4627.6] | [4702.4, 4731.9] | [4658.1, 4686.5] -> 1.4 angstrom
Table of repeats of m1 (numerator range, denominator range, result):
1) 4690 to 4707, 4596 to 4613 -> 1.04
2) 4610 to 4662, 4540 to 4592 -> 1.06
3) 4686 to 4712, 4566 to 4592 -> 1.04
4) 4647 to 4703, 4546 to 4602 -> 1.05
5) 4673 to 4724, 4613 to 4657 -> 1.01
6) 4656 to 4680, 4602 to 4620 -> 0.93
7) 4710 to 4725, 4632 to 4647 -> 1.05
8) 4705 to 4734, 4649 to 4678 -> 1.05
